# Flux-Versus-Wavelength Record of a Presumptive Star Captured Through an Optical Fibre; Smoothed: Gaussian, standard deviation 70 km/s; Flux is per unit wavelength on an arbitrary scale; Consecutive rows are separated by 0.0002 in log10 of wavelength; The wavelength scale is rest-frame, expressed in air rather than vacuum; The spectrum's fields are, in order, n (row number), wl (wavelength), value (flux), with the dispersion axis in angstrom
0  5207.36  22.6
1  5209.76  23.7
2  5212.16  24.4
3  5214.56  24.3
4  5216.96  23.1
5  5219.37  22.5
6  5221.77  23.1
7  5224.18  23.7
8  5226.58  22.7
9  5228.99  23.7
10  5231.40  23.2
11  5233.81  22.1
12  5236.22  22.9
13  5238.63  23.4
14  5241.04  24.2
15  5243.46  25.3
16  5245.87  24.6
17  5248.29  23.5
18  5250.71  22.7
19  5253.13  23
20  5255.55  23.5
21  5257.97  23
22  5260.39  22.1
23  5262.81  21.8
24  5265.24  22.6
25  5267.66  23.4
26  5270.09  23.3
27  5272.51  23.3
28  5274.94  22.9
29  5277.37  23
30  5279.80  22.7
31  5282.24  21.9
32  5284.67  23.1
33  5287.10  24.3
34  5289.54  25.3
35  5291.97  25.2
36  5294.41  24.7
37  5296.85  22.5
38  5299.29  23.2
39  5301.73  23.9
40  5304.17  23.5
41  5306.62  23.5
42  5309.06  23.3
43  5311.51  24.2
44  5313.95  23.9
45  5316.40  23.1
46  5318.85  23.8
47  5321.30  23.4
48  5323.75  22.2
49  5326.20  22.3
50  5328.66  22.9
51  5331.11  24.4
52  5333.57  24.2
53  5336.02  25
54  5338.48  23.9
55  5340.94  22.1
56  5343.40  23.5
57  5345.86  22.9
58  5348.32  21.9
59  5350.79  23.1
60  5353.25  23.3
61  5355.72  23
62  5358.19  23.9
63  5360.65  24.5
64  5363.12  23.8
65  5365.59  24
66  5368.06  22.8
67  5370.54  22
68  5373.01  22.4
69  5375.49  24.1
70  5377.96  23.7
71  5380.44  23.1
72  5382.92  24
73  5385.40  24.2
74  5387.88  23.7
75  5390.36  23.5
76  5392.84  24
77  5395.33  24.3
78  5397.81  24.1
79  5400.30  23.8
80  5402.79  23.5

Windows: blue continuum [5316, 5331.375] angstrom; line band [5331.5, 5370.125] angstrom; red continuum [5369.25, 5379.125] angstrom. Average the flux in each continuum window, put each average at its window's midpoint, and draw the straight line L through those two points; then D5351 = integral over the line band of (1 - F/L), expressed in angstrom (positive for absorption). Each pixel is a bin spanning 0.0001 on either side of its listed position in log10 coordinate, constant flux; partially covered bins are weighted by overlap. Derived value -0.7 angstrom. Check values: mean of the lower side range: 23.1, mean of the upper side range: 23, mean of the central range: 23.4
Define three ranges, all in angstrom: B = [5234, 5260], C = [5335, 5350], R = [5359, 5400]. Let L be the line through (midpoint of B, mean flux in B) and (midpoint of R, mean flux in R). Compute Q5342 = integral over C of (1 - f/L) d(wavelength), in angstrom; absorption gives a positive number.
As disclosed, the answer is 0.3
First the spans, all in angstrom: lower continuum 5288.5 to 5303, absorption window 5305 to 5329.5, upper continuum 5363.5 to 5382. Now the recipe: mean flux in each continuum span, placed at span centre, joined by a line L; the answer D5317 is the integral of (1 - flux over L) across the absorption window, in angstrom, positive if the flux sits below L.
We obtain 0.61 angstrom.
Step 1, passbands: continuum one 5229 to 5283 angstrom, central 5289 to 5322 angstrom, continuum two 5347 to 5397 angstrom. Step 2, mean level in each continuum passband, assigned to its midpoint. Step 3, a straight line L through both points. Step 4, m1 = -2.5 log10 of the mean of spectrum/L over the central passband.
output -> -0.02 mag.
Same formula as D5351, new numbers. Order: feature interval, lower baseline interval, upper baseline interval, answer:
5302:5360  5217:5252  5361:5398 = 0.3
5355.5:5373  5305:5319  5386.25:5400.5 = 0.3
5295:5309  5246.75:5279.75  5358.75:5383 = -0.2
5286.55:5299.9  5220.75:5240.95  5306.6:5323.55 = -0.5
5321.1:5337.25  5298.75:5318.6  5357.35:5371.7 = 0.0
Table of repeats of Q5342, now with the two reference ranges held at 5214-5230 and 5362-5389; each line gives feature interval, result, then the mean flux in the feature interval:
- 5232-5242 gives 0.1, 23.1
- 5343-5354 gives 0.2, 22.9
